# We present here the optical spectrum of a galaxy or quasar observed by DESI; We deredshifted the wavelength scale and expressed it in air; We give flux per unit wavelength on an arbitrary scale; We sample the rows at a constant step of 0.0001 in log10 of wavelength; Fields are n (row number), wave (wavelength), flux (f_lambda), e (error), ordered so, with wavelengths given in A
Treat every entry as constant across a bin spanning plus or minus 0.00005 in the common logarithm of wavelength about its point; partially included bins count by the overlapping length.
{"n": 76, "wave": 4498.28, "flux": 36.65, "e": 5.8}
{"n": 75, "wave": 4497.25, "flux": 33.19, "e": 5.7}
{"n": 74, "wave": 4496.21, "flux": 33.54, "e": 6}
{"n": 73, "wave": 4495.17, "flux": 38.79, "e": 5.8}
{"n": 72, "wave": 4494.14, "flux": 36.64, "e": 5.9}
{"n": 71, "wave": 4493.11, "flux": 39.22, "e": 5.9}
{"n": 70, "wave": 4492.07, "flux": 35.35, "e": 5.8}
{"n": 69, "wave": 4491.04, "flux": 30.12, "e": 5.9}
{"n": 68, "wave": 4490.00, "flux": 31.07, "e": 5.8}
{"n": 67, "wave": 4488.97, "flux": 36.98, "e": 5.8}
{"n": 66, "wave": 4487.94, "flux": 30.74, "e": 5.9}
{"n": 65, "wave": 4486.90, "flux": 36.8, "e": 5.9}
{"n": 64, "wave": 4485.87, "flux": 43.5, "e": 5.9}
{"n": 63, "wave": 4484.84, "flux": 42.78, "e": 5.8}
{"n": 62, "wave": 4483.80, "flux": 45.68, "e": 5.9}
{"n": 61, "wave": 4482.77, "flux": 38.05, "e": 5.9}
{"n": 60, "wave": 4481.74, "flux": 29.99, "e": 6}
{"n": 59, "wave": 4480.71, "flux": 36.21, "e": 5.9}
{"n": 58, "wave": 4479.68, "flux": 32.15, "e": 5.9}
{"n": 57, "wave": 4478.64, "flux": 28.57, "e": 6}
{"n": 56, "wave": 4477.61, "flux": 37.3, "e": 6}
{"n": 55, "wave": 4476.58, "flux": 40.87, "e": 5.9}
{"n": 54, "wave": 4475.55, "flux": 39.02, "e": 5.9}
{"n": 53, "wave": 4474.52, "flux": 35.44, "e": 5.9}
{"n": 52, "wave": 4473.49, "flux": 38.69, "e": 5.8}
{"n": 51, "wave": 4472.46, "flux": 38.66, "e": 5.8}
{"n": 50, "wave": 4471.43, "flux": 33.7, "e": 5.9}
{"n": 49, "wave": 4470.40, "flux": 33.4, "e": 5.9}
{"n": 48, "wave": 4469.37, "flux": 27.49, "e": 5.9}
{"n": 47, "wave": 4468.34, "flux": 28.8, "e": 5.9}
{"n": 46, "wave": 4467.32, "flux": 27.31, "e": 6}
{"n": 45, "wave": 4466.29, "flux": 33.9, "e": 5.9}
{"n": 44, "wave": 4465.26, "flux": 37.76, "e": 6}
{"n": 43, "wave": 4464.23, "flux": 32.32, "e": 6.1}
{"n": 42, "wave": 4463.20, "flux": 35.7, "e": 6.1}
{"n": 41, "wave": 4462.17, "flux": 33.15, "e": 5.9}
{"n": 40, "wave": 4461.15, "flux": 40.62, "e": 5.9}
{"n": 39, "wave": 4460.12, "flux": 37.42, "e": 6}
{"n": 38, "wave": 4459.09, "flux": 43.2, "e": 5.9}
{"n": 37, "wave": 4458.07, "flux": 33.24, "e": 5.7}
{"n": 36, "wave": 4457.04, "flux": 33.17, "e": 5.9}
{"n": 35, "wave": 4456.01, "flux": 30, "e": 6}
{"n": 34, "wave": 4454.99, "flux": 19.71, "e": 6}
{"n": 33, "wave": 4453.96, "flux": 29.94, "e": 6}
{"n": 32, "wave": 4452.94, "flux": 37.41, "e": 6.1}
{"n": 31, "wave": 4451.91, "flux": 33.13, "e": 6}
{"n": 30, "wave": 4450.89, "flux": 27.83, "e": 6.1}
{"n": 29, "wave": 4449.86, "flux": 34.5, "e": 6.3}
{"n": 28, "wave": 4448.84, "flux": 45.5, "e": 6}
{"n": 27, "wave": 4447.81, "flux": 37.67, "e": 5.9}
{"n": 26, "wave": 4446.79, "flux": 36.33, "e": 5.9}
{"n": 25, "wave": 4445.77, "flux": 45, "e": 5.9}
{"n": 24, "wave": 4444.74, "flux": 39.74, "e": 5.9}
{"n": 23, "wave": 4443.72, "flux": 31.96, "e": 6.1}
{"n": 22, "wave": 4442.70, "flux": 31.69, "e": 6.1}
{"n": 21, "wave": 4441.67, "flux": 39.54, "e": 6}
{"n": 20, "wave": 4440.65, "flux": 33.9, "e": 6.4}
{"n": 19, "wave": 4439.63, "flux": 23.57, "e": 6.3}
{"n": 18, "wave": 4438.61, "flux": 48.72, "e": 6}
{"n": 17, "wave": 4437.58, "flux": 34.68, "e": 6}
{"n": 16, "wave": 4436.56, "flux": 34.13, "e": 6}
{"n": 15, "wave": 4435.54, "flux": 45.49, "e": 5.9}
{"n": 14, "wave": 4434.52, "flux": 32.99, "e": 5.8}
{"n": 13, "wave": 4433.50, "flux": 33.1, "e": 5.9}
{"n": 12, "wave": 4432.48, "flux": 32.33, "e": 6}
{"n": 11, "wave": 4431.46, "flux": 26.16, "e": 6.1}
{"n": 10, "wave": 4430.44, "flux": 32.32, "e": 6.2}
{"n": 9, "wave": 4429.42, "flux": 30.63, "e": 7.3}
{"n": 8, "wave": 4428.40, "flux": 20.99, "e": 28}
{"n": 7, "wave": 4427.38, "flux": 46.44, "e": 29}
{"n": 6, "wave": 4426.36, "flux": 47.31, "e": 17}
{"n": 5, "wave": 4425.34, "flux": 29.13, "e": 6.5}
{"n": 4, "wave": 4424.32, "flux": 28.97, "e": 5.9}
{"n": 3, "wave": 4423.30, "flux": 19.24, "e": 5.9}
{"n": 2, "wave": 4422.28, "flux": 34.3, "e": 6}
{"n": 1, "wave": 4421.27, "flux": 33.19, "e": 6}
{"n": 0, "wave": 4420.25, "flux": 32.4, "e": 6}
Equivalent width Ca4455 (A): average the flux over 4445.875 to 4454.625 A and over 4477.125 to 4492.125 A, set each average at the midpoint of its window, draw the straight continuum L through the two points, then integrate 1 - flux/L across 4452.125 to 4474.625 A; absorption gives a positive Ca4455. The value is 1.21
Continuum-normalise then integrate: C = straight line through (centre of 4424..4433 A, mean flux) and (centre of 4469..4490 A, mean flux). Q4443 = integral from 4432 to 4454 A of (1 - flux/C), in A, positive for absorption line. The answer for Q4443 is -1.5 A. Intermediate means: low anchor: 32.8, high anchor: 36.2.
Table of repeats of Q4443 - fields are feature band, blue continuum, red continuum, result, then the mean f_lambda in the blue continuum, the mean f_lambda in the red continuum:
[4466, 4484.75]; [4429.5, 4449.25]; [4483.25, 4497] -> 0.87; 35.9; 36.9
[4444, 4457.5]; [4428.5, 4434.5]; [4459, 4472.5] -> -0.89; 30.4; 34.1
